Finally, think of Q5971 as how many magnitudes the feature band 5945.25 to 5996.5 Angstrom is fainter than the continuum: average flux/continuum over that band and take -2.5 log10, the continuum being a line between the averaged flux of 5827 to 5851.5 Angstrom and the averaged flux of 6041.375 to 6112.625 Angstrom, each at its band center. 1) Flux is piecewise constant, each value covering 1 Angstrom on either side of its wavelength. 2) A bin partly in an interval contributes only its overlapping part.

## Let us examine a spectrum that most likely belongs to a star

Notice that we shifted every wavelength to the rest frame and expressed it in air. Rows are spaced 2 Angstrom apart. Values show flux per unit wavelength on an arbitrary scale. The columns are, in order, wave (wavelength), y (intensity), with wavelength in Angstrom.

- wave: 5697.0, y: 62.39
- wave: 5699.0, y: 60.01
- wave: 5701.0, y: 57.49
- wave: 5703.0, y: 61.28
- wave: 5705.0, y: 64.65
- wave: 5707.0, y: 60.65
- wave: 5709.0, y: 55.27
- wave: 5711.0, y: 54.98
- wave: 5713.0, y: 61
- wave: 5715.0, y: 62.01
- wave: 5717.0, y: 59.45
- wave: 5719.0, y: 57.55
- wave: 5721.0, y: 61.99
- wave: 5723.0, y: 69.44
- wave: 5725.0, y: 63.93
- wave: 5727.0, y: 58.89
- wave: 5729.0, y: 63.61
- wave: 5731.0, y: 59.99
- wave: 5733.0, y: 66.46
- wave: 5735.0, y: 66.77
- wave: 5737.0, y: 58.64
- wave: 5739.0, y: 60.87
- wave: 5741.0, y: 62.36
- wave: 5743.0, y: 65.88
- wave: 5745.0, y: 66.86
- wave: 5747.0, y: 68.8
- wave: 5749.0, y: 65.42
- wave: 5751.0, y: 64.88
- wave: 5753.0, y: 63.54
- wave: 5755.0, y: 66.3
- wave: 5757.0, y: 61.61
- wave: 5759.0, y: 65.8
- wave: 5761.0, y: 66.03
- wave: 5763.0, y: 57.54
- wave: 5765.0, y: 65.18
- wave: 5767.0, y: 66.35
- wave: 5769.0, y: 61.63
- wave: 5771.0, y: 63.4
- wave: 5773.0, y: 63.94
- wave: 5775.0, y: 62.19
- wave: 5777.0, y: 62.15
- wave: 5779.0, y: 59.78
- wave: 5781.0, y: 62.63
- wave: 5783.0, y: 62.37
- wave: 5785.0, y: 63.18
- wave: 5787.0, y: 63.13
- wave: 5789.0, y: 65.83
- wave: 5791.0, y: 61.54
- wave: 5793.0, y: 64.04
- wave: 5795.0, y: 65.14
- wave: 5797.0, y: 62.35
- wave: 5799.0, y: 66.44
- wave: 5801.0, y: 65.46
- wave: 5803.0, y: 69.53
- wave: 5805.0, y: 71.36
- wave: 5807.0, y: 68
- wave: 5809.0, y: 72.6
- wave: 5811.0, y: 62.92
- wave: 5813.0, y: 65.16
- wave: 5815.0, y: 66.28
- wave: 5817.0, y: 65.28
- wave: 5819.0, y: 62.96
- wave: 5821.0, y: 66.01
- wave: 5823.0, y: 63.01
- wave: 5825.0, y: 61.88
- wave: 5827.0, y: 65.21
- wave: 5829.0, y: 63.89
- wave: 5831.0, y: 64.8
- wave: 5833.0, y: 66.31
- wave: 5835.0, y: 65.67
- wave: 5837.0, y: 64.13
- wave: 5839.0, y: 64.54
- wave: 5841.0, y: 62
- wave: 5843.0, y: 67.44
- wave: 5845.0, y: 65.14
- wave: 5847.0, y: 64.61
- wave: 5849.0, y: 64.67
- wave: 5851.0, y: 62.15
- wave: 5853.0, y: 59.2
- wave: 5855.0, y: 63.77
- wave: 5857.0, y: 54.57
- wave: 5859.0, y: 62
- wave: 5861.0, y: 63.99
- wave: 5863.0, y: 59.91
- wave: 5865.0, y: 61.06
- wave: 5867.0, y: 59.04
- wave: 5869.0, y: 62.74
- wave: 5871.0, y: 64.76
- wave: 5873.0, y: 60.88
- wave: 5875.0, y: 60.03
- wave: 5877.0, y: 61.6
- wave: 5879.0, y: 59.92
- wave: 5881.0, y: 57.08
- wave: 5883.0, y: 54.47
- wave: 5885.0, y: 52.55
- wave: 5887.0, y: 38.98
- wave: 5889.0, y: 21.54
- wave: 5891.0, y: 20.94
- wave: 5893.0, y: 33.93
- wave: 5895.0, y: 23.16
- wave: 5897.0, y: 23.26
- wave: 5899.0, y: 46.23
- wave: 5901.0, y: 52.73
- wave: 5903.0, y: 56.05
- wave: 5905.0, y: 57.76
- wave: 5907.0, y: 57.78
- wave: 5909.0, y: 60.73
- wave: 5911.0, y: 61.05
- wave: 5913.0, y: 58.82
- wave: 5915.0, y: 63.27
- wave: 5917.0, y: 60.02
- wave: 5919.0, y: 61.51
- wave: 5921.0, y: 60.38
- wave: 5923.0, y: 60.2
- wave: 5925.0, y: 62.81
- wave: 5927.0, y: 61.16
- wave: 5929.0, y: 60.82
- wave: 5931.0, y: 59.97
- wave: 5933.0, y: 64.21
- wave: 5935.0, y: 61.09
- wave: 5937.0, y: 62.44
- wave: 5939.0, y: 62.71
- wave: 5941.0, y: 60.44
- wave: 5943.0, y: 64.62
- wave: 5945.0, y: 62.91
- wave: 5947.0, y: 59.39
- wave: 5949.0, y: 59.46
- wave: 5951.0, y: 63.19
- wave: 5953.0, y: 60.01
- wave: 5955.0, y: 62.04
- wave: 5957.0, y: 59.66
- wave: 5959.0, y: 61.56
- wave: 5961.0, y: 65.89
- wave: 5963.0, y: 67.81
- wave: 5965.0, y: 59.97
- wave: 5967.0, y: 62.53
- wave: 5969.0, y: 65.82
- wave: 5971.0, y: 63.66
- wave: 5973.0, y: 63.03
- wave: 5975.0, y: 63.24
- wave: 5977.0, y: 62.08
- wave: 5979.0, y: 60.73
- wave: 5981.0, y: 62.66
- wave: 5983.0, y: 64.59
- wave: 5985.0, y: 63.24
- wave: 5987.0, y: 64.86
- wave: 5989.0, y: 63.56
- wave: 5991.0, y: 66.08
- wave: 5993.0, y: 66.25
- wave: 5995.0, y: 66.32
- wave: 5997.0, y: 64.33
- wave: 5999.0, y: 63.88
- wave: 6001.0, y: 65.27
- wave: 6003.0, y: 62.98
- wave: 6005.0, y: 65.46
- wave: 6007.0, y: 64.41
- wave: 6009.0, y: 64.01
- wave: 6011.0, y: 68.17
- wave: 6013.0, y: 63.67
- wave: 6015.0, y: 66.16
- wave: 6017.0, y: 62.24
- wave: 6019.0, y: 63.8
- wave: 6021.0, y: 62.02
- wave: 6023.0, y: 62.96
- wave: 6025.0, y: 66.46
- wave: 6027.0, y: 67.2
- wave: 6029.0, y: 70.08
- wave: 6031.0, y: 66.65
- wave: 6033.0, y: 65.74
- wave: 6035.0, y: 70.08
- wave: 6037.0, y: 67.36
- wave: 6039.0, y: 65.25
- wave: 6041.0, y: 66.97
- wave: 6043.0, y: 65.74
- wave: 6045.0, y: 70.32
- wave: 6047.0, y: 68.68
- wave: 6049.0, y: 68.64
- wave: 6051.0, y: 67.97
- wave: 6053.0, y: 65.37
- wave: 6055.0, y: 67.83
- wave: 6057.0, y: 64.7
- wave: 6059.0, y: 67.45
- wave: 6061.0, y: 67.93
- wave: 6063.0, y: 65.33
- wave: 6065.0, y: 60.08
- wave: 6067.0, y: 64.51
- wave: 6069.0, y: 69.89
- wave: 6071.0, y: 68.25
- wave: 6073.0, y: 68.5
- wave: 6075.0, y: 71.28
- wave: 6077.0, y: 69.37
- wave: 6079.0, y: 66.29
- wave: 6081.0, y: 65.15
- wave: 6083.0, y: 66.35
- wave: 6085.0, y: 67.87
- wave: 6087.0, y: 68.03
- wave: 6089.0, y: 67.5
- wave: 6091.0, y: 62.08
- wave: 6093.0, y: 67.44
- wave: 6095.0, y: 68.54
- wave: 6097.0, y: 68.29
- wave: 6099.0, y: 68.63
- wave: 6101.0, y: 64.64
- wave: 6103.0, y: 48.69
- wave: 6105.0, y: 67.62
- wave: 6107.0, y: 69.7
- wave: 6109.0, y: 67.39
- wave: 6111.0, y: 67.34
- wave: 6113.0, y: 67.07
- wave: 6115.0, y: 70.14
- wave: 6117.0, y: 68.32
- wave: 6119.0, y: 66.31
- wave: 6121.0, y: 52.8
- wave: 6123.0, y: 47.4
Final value 0.05 mag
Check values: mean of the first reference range 64.7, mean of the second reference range 66.7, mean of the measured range 63.1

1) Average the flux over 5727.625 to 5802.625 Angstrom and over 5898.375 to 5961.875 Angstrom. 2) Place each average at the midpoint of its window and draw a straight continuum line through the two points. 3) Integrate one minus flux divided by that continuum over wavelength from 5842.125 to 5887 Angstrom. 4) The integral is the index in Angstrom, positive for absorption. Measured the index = 0.9 Angstrom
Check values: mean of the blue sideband 63.8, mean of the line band 60.5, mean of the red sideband 60.4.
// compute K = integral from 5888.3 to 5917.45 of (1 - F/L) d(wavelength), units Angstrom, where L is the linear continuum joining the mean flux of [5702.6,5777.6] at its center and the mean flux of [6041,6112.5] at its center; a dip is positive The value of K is 8.21 Angstrom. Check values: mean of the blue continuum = 62.8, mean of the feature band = 46.5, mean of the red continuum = 66.7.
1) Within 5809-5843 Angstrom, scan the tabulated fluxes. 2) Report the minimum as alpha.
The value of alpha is 61.88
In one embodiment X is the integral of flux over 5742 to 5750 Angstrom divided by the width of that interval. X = 66.7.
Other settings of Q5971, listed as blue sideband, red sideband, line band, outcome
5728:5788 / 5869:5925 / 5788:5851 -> -0.12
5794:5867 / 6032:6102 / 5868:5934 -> 0.22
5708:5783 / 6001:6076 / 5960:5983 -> 0.03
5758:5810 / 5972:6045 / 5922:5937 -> 0.06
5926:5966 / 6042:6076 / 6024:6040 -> -0.02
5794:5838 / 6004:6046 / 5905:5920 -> 0.10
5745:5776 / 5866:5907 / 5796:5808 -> -0.14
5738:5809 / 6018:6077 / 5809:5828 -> 0.00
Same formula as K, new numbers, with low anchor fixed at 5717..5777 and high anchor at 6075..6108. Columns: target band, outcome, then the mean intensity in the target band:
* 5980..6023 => 0.7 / 64.4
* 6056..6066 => 0.1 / 65.1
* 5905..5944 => 2.2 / 61.2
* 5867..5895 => 6.6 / 49.3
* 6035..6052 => -0.5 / 67.8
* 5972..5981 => 0.4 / 62.3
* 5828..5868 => 0.9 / 62.9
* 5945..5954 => 0.6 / 60.8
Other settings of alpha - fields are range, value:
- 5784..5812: 61.54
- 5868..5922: 20.94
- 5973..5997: 60.73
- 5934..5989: 59.39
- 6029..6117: 48.69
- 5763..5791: 57.54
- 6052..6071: 60.08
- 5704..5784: 54.98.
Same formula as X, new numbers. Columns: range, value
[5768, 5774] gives 63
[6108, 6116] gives 68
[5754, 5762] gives 64.9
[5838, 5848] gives 64.7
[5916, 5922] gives 60.6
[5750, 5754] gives 64.2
